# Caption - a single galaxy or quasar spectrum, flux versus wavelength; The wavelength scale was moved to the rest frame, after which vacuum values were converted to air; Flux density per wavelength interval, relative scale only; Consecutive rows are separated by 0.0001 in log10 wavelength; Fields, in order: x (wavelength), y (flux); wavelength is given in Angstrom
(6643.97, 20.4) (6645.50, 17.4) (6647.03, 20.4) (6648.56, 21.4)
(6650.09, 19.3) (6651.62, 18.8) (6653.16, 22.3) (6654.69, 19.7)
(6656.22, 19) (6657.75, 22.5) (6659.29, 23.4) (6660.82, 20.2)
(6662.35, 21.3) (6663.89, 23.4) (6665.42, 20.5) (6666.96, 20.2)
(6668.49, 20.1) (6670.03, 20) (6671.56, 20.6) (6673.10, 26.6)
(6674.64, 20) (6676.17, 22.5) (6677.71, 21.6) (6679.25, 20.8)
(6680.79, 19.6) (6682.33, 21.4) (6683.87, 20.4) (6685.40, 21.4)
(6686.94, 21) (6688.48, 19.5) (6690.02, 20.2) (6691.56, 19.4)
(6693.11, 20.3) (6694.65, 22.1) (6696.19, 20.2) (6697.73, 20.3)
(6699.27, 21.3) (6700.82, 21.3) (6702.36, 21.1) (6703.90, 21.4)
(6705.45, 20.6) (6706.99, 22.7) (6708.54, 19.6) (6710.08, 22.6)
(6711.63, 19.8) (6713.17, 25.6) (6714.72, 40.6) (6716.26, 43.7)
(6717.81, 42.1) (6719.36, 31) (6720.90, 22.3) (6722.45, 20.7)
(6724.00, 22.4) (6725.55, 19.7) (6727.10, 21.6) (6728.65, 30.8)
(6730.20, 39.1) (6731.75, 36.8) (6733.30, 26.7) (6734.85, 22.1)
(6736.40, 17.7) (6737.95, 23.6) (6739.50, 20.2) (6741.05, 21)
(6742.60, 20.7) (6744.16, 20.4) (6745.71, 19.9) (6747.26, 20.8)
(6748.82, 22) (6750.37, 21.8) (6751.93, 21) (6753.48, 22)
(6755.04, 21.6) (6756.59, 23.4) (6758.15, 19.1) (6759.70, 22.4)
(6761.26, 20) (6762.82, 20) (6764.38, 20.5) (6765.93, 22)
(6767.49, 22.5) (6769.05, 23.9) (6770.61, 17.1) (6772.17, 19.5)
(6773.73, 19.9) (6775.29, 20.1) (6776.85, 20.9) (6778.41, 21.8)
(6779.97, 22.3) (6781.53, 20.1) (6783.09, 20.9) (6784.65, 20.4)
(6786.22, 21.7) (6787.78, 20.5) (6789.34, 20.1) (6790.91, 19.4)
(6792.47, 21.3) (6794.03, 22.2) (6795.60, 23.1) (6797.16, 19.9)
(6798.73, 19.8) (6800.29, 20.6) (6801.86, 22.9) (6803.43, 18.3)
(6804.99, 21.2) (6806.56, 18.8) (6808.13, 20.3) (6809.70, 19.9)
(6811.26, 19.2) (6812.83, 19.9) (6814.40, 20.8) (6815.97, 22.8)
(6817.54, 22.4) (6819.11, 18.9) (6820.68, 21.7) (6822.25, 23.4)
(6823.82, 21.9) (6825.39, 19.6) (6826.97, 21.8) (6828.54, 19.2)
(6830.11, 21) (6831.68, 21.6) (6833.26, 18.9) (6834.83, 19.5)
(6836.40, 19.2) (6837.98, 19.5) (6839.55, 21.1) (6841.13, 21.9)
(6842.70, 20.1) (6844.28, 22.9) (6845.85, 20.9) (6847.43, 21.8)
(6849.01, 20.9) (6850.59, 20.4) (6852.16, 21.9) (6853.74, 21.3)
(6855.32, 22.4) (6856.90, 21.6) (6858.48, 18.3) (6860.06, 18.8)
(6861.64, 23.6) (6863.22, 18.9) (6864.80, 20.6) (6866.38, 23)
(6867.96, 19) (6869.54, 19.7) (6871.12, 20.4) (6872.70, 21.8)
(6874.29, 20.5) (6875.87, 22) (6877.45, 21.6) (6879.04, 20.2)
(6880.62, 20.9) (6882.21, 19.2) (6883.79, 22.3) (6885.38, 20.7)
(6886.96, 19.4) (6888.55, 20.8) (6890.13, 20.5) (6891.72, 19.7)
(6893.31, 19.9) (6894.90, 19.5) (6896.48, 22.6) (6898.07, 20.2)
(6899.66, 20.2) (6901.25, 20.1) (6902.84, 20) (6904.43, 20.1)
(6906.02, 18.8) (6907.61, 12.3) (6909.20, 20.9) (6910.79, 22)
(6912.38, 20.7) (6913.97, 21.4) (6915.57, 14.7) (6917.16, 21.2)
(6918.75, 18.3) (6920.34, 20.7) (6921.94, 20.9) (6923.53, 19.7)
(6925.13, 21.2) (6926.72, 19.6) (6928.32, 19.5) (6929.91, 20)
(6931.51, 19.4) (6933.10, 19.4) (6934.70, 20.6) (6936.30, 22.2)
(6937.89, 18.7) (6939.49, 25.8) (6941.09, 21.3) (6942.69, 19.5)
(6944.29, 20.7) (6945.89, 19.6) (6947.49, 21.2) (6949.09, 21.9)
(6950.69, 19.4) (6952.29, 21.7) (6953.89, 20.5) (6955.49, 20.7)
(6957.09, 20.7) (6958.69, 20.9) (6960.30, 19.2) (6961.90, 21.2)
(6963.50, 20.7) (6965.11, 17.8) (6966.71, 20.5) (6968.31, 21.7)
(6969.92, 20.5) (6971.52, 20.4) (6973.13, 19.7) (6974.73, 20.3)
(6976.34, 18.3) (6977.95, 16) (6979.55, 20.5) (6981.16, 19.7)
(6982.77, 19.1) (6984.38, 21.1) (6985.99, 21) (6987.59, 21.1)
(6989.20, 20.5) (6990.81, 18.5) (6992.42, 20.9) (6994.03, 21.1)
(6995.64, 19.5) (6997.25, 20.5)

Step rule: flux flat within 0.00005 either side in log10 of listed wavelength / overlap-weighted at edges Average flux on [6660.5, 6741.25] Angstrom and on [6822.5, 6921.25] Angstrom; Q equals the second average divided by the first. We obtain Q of 0.9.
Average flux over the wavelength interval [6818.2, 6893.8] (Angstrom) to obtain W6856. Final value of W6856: 20.7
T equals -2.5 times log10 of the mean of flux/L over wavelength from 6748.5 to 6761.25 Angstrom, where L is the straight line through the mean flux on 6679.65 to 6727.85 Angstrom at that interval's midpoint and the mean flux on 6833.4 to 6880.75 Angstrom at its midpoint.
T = 0.05 mag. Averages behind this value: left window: 23.4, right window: 20.8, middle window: 21.6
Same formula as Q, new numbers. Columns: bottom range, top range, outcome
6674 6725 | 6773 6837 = 0.89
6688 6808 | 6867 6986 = 0.90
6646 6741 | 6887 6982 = 0.87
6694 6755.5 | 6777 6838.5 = 0.85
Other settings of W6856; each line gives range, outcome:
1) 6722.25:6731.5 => 26.6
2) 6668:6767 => 23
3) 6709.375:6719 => 32.4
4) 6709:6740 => 27.4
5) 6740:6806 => 20.9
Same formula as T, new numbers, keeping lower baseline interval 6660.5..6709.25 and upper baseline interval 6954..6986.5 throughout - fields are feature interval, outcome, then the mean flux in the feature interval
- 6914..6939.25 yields 0.01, 19.9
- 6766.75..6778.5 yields 0.00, 20.6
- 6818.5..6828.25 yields -0.03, 21.2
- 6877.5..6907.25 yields 0.00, 20.2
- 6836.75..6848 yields -0.03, 21.1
